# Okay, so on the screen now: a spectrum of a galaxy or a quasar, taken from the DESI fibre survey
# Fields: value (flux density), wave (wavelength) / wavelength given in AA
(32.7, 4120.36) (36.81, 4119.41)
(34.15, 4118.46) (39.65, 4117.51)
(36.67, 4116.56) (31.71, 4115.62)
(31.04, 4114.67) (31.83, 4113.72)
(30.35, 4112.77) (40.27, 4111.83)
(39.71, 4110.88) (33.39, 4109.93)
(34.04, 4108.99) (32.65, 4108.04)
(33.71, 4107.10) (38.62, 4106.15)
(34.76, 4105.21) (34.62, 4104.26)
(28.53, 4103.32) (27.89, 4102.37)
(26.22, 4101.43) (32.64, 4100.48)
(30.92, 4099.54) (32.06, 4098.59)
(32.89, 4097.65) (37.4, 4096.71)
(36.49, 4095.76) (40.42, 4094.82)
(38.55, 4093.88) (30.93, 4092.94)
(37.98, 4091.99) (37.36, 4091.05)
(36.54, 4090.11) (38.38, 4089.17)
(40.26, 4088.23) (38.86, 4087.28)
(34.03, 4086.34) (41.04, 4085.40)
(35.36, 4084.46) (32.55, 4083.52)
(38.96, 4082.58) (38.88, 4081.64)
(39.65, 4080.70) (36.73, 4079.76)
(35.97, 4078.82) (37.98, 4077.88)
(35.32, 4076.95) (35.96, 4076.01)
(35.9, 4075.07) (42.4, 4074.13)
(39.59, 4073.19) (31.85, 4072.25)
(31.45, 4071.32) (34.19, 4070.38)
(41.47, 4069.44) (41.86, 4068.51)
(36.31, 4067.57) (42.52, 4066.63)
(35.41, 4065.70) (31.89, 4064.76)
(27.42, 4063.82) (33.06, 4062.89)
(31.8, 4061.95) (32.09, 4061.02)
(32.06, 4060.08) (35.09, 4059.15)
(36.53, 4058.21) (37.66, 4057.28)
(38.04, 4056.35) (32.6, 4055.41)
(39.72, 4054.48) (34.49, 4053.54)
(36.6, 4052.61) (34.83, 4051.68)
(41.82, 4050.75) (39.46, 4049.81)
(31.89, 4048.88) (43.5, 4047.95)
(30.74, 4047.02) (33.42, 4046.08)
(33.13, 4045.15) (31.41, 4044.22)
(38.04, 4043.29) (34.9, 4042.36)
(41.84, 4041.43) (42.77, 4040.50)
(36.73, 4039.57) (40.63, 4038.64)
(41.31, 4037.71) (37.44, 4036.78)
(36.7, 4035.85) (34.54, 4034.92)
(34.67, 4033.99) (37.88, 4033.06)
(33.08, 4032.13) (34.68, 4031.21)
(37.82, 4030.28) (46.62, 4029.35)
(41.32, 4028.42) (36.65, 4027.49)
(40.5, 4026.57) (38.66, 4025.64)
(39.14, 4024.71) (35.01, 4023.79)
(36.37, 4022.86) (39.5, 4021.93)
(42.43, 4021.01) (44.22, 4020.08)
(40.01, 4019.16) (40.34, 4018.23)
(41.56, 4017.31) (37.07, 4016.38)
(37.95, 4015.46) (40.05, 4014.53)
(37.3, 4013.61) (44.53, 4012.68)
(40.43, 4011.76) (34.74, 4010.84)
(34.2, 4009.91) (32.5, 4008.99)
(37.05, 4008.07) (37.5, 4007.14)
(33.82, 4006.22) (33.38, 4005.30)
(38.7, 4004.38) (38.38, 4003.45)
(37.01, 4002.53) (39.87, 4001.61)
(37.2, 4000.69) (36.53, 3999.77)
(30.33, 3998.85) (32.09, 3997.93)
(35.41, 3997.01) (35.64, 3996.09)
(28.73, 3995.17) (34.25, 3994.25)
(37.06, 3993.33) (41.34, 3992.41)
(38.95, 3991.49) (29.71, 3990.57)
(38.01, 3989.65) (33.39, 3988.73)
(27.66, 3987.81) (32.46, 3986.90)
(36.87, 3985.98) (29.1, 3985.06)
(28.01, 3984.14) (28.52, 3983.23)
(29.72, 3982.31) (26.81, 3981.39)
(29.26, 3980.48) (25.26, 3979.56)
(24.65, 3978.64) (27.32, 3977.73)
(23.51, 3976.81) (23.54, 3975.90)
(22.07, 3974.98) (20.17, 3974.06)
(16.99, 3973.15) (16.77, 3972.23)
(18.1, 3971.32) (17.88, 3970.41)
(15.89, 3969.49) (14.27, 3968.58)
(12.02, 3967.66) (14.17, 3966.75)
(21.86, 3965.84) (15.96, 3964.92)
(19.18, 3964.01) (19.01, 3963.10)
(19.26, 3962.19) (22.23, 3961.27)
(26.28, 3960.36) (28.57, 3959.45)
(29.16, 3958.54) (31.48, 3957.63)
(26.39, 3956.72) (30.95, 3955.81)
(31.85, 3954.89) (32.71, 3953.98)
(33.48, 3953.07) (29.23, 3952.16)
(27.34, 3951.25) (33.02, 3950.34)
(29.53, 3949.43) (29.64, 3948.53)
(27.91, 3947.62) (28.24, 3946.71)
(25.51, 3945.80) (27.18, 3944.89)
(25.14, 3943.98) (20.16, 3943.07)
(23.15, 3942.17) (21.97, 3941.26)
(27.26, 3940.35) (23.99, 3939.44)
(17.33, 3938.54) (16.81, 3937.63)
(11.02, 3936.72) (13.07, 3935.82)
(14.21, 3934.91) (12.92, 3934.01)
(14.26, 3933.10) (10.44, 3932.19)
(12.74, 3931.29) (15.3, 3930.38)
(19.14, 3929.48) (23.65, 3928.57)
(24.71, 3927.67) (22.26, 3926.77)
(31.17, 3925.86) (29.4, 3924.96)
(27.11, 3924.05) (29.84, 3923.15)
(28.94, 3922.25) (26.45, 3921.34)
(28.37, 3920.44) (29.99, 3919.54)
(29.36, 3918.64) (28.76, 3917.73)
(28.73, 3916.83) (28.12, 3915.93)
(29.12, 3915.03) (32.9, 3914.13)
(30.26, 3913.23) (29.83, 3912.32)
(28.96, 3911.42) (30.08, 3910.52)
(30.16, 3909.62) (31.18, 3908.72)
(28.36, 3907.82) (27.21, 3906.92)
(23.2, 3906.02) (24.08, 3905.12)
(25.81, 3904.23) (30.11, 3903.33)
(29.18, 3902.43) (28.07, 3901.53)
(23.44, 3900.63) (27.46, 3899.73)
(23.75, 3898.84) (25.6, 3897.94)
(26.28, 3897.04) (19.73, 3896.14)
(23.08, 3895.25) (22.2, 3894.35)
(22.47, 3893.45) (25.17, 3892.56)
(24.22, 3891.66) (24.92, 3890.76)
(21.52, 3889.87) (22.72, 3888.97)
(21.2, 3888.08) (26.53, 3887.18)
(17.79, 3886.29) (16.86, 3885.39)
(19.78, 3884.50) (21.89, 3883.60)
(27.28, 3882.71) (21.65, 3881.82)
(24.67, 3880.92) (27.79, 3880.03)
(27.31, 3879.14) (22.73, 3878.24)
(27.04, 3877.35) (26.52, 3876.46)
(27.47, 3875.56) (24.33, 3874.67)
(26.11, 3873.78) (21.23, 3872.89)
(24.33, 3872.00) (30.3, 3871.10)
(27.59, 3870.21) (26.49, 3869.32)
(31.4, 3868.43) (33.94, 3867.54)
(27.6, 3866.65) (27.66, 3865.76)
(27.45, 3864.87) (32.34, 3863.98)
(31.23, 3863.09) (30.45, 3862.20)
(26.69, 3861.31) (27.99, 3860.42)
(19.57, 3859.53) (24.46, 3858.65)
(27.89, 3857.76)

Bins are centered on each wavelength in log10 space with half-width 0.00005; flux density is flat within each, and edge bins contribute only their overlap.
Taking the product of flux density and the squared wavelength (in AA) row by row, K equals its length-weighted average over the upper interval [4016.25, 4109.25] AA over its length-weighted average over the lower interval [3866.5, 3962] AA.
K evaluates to 1.6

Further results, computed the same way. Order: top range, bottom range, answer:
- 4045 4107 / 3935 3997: 1.46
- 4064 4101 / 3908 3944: 1.65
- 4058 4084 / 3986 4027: 1.01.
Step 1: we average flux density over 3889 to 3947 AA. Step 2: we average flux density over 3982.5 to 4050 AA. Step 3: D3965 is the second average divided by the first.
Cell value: 1.50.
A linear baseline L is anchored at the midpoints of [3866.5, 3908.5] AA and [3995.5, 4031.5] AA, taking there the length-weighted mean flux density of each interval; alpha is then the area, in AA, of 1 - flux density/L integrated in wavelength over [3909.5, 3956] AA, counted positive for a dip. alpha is 6.9 AA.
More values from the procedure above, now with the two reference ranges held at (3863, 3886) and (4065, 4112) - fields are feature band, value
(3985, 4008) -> -2.4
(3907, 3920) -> -0.8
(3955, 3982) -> 7.3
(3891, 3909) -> 1.2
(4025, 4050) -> -2.8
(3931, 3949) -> 5.5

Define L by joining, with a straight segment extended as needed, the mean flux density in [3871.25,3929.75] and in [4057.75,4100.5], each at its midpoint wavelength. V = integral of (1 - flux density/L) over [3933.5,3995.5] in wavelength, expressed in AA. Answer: 9.2 AA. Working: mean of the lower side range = 25.9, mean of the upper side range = 36.1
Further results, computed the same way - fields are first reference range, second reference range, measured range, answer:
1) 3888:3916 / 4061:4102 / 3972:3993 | 1.5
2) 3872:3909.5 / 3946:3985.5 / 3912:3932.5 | -1.2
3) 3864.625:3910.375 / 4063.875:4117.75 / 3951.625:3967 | 1.8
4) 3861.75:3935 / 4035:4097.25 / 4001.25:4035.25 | -4.7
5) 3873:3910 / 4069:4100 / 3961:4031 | -0.6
